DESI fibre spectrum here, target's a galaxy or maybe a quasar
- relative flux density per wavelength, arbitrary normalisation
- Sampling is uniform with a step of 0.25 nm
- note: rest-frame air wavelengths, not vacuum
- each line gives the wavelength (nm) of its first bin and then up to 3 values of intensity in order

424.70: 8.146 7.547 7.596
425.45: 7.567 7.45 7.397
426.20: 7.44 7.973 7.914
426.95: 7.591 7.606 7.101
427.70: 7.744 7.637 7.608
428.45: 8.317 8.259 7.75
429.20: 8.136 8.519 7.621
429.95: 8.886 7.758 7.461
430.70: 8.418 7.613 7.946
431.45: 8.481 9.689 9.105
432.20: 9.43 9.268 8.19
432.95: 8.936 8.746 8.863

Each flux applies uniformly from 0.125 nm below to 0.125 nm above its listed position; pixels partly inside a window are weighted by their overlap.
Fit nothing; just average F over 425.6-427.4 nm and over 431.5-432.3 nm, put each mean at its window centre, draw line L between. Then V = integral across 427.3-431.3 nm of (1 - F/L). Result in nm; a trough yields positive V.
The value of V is 0.27 nm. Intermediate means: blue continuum 7.61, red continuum 9.32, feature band 7.92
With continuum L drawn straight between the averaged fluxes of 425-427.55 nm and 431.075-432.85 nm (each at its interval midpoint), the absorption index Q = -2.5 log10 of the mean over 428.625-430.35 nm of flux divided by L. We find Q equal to 0.02 mag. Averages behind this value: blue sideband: 7.57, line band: 8.12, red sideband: 8.87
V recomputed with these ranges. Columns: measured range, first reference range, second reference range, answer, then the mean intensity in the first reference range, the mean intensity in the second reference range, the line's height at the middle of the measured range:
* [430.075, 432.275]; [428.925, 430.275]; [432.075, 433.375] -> 0.034 nm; 8.15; 8.91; 8.53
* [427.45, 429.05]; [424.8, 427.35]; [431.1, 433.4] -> 0.045 nm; 7.61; 8.88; 8.05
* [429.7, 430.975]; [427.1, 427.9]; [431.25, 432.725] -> 0.066 nm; 7.49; 9.03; 8.46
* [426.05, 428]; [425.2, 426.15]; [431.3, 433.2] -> 0.042 nm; 7.49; 8.98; 7.79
